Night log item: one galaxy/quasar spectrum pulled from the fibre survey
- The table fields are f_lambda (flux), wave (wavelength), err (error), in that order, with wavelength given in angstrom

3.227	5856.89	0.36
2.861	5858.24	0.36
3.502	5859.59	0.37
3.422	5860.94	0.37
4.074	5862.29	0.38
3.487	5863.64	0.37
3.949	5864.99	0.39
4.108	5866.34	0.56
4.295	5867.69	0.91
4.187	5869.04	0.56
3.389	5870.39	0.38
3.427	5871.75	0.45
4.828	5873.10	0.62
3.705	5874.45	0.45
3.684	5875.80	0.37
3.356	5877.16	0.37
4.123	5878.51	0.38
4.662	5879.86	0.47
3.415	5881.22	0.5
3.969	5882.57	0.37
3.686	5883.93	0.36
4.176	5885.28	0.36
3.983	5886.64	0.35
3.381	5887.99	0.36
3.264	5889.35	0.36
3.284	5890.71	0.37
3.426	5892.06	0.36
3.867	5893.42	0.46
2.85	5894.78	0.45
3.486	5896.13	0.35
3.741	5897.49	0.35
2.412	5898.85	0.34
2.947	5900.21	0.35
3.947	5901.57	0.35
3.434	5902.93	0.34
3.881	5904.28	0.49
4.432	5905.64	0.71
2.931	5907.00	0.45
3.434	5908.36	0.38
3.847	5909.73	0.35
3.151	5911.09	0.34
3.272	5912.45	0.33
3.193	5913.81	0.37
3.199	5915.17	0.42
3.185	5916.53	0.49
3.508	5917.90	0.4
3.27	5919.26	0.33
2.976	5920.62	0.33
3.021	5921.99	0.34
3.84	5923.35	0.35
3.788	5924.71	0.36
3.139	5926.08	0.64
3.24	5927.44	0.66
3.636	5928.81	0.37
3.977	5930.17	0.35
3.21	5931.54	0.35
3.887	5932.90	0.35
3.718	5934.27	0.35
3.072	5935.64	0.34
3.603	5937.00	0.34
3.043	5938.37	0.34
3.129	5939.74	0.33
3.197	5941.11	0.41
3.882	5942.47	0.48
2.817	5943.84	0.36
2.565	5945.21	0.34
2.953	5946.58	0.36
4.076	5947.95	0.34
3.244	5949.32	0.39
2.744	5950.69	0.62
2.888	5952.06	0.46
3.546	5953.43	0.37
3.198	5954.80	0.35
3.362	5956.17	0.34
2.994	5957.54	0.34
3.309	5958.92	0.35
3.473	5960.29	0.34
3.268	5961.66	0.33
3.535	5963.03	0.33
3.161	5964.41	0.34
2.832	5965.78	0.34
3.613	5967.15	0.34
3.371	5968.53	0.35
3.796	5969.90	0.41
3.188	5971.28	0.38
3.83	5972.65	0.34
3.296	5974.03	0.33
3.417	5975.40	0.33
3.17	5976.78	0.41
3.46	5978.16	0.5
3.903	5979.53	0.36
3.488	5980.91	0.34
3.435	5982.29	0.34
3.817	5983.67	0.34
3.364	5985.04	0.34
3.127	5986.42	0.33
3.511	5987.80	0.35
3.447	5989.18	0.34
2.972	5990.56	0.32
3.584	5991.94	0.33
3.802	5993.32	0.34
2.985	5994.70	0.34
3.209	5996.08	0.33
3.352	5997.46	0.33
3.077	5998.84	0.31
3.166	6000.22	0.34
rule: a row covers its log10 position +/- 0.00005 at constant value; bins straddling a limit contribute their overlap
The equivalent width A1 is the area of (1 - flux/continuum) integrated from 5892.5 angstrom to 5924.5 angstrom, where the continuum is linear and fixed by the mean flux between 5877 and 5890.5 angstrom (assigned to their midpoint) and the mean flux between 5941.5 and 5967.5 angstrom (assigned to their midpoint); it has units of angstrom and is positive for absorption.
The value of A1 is 1.9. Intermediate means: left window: 3.8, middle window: 3.39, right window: 3.23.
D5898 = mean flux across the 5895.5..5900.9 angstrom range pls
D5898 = 3.14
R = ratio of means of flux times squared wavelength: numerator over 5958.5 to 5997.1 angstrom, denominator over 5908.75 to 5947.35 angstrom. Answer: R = 1.0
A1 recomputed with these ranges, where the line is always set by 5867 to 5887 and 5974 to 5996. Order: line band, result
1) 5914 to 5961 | 4.3 angstrom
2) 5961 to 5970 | 0.4 angstrom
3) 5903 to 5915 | 0.9 angstrom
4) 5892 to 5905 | 1.4 angstrom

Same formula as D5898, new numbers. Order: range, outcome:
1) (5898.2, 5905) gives 3.34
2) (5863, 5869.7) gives 4.01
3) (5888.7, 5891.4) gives 3.28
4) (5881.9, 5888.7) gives 3.83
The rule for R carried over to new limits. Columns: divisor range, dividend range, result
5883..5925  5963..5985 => 1.03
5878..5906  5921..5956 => 0.93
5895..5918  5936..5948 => 0.95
